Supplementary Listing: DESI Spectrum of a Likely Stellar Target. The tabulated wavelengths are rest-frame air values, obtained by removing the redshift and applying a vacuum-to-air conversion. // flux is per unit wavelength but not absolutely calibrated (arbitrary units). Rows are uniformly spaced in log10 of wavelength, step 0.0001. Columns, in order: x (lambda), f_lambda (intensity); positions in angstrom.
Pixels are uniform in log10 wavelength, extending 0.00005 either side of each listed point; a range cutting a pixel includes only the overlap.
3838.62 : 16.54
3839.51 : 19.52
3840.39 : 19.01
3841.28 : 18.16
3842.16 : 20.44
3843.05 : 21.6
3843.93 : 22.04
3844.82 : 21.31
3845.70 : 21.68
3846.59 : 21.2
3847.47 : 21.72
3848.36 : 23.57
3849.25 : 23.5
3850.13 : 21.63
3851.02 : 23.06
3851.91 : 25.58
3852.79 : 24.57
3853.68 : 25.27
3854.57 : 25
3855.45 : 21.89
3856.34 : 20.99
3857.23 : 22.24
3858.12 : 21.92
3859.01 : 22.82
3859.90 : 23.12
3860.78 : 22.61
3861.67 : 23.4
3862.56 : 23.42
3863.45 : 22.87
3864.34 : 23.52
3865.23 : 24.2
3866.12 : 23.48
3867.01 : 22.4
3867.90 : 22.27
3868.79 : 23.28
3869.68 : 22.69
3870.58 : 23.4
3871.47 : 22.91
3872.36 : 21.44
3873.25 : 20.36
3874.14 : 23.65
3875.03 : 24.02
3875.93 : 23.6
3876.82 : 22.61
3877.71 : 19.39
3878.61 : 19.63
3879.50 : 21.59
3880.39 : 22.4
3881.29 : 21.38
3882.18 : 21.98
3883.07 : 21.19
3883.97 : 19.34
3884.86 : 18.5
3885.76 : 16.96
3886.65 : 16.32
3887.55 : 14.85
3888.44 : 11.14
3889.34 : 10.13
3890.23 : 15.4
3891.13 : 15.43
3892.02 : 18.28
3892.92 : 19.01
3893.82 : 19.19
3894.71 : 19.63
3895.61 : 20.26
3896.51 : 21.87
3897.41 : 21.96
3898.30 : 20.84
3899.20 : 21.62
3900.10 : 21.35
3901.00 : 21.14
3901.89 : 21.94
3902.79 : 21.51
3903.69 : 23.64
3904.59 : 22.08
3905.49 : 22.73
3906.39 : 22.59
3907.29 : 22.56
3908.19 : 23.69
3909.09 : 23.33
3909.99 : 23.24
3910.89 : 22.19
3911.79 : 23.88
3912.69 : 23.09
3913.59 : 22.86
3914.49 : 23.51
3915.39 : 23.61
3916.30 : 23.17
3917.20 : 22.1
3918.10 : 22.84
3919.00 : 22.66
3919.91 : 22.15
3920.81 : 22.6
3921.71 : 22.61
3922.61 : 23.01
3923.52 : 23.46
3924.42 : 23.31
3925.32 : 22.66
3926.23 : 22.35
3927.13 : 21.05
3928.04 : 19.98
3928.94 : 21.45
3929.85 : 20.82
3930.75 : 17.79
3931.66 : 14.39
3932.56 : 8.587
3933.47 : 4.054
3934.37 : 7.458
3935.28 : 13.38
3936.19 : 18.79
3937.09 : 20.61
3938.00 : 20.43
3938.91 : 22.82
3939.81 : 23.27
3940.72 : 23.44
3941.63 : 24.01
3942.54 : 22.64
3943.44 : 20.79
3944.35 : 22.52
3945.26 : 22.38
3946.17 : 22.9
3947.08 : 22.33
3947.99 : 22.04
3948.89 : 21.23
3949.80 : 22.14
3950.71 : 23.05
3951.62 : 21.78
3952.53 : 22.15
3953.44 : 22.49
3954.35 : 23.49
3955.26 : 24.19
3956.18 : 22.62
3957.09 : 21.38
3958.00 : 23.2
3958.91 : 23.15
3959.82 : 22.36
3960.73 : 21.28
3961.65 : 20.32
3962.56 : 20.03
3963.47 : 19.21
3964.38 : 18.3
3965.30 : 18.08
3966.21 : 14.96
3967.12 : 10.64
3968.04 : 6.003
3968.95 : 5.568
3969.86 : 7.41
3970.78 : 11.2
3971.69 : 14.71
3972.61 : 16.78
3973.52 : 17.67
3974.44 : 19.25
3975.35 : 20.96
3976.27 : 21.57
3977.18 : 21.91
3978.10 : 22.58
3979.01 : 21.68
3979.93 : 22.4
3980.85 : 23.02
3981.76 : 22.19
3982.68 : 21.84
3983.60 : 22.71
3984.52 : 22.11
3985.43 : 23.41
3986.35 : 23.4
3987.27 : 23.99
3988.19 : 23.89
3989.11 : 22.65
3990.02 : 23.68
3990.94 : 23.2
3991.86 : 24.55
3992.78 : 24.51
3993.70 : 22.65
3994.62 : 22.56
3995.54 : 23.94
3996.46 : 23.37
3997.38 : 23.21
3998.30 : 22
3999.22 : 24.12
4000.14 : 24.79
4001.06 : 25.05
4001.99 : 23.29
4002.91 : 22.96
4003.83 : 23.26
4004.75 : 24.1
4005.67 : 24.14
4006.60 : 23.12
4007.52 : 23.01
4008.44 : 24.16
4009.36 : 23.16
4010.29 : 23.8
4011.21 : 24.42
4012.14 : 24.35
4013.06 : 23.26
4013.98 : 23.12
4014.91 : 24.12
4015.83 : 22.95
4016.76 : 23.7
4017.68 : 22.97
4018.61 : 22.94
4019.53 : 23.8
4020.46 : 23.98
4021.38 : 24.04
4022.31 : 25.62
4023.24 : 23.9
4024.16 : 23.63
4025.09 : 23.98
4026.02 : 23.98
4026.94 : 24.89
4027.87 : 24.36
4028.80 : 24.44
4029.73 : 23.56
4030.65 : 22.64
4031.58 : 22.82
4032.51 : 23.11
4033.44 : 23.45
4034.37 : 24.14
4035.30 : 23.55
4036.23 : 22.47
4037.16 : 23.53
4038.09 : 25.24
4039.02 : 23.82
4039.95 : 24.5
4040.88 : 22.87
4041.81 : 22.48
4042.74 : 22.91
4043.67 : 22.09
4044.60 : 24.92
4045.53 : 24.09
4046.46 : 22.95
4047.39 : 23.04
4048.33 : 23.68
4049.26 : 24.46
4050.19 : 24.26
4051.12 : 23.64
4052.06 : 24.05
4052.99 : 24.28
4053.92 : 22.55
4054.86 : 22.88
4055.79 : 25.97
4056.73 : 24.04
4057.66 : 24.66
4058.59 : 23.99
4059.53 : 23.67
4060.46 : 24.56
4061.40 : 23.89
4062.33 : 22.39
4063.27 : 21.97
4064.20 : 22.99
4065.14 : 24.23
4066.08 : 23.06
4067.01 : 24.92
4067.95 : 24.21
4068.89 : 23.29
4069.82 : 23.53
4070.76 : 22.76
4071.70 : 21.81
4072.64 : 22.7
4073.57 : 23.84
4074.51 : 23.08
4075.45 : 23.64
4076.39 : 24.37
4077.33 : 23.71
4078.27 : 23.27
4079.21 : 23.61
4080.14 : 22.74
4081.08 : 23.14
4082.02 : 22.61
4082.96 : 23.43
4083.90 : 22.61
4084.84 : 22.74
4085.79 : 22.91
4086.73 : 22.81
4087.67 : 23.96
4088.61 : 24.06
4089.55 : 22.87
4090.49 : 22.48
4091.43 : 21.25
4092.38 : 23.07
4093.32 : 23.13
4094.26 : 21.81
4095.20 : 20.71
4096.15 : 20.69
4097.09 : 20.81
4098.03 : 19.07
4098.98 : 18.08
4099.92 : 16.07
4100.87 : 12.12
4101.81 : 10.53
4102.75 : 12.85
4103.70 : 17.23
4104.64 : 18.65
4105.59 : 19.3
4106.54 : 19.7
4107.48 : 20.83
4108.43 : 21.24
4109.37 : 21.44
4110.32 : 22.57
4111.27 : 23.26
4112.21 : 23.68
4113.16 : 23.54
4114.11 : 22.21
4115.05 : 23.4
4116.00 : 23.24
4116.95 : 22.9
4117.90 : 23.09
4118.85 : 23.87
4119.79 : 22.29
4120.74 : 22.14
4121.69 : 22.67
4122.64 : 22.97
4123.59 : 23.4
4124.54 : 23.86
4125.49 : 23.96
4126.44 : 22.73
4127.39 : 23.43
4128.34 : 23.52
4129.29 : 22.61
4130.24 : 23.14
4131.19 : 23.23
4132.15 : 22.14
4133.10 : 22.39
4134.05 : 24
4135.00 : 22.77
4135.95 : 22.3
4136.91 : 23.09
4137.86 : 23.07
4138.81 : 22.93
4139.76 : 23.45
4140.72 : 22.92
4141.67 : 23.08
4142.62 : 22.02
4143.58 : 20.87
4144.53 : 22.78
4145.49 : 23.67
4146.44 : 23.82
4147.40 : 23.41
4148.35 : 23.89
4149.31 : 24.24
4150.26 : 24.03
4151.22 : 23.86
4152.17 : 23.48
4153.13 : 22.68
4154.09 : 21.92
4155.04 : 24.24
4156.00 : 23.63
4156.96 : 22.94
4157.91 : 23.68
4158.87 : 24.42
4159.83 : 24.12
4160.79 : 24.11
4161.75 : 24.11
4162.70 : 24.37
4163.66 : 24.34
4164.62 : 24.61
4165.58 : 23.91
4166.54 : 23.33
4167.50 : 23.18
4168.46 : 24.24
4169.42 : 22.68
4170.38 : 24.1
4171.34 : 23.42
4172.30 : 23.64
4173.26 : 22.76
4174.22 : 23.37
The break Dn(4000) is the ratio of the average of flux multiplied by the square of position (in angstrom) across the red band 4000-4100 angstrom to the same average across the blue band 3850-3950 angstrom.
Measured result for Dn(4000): 1.19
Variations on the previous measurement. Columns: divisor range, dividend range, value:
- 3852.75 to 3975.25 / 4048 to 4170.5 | 1.22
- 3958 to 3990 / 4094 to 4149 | 1.22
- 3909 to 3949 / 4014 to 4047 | 1.20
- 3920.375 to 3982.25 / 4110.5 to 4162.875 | 1.30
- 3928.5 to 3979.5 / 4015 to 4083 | 1.31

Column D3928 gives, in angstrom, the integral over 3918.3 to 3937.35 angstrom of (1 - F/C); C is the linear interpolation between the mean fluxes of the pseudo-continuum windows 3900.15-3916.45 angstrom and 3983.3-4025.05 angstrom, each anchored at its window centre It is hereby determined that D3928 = 3.5 angstrom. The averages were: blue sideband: 22.8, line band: 18.8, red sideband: 23.6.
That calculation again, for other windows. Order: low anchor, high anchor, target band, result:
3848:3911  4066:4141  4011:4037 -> -2.22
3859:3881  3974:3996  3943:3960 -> 0.18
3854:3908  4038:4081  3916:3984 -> 6.83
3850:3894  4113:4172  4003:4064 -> -3.45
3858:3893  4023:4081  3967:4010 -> 2.77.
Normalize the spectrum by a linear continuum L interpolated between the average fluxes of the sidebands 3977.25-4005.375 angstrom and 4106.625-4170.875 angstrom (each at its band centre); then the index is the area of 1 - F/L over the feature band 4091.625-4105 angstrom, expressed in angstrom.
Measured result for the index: 2.8 angstrom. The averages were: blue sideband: 23.2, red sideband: 23.2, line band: 18.3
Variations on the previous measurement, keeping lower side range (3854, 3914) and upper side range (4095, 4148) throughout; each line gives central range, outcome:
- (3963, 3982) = 4.0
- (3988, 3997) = -0.9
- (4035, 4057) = -2.2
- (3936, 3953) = -0.6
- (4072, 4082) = -0.8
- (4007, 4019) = -1.2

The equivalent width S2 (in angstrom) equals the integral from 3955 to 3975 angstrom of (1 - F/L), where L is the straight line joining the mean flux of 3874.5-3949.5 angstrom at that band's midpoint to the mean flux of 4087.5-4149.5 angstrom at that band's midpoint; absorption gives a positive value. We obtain 3.5 angstrom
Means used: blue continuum 20.5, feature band 17.1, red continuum 21.8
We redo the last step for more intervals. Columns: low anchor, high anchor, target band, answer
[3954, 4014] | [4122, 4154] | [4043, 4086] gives -2.52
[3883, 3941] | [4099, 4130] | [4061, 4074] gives -1.51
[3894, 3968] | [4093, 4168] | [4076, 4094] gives -0.95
